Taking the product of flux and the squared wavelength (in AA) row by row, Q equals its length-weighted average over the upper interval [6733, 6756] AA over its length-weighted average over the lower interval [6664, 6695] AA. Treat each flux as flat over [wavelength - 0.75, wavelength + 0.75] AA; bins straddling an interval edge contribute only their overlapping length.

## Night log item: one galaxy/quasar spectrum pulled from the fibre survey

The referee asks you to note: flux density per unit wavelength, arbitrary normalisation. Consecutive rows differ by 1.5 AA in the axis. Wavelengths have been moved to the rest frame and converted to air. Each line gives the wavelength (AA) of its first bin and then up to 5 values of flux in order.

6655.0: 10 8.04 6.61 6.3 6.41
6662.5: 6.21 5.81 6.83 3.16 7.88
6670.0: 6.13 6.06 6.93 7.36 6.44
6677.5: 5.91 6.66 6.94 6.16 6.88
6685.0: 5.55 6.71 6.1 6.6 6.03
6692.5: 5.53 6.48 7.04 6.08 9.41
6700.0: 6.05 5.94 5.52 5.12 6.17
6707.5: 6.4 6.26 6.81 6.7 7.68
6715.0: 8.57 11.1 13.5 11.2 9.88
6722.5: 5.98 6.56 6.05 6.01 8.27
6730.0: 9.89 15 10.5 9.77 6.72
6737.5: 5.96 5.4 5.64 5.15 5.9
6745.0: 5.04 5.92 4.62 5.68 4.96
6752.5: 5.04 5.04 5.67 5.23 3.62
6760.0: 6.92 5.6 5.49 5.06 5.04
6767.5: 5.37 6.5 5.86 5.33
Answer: 0.96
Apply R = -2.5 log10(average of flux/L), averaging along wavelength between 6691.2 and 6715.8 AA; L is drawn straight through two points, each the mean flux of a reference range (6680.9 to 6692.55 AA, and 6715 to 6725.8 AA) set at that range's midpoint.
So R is 0.17 mag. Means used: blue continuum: 6.26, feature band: 6.61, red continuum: 9.27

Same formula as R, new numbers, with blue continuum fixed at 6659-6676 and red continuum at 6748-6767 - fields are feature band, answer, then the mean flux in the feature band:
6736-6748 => -0.03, 5.59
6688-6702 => -0.10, 6.56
